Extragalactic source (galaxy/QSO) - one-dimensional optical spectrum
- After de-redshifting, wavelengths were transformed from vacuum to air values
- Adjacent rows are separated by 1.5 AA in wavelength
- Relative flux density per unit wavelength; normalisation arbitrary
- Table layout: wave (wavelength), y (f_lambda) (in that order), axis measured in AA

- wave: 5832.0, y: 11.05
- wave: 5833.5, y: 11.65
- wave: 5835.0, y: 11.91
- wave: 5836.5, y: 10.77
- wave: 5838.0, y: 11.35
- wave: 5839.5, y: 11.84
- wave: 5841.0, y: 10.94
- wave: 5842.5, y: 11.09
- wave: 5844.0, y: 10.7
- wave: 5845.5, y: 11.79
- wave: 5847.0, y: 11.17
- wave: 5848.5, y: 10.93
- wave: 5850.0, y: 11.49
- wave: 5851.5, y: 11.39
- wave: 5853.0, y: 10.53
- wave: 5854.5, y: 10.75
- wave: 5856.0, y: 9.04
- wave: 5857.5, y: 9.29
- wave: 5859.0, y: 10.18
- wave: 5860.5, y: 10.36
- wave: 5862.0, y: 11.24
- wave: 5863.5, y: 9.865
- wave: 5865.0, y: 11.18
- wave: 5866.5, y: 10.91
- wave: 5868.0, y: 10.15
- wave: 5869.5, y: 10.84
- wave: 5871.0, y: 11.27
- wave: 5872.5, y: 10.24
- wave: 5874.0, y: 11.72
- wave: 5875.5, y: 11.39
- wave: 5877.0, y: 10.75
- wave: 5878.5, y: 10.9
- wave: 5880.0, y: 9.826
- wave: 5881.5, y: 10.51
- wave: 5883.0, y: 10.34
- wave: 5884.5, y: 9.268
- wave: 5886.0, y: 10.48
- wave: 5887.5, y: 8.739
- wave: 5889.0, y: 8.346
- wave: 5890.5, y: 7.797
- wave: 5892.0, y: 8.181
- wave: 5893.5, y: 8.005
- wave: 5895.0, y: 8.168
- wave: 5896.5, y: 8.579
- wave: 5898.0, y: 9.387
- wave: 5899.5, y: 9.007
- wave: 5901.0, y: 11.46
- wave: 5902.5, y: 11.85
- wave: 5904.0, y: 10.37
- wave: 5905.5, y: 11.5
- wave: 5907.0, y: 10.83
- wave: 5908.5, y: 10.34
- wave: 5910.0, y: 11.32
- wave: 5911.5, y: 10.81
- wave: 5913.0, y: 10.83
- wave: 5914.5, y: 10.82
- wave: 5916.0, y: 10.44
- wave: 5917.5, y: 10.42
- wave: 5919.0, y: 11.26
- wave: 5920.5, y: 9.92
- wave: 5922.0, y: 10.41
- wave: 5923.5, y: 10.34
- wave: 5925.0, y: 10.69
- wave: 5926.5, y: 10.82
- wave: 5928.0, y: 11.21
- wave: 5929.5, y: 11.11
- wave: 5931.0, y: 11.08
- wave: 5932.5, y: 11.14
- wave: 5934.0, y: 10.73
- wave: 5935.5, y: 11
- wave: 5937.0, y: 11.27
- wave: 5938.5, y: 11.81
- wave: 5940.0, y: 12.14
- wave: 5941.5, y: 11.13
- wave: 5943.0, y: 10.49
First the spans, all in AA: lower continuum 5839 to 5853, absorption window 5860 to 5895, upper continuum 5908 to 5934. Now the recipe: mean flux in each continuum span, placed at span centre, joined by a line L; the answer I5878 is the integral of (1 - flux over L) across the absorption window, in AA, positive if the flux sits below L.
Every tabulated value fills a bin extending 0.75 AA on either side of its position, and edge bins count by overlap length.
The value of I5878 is 3.1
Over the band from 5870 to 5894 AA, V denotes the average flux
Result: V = 9.89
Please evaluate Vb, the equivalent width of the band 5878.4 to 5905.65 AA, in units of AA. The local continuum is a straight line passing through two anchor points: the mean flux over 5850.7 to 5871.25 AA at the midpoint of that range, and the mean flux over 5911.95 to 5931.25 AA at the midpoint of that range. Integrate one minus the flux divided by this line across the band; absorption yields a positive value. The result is 2.72 AA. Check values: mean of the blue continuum 10.5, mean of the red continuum 10.7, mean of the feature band 9.54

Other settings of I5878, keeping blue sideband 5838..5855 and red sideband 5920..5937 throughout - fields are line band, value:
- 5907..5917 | 0.1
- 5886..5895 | 2.1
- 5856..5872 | 0.9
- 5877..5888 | 0.9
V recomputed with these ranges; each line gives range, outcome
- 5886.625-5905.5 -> 9.26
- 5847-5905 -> 10.1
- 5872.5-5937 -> 10.3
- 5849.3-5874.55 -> 10.6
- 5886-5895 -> 8.4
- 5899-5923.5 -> 10.7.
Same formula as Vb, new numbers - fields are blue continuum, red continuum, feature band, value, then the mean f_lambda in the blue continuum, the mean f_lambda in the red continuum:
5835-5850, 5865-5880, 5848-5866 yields 0.9 AA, 11.2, 10.9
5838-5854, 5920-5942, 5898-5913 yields 0.4 AA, 11.2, 11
